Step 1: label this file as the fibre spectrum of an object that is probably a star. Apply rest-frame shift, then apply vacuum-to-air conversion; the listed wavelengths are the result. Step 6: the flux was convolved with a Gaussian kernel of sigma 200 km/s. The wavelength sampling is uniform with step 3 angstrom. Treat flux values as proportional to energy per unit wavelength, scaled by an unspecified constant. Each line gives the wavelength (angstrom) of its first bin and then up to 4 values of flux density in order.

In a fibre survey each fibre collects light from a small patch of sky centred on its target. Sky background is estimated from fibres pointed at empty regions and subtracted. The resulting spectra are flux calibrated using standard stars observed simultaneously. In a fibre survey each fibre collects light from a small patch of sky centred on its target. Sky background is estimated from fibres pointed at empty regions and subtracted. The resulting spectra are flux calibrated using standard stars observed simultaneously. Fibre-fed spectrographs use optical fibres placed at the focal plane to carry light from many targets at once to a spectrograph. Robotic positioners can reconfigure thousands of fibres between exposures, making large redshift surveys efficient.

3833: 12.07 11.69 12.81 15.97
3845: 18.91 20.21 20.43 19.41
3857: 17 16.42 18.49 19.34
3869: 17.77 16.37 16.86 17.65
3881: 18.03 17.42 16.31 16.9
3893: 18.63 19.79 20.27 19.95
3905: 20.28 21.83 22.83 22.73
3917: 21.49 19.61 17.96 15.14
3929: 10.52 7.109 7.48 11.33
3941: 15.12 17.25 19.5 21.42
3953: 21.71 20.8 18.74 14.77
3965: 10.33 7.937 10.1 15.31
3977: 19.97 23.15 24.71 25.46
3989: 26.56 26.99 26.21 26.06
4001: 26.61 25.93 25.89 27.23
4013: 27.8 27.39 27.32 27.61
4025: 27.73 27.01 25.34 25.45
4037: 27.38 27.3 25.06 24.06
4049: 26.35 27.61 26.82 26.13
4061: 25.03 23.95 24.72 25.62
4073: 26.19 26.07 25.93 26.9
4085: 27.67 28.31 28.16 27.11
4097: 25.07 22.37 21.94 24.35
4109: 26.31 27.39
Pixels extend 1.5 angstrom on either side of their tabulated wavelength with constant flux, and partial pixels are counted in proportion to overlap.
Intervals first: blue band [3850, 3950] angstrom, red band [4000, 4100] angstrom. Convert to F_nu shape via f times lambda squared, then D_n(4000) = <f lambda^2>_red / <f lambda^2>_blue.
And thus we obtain 1.62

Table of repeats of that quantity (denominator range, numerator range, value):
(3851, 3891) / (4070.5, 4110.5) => 1.64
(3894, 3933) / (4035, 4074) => 1.50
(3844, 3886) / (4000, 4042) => 1.60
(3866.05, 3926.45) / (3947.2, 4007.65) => 1.15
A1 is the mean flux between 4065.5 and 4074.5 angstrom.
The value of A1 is 25.5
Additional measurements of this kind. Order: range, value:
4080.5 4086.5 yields 27.3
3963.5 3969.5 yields 9.13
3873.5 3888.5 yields 17.3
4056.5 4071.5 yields 25.1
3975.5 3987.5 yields 23.3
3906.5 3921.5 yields 21.7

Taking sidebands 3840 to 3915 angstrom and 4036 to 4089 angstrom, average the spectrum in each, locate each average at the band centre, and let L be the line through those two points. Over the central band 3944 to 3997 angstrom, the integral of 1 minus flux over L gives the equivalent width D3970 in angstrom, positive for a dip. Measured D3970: 6.8 angstrom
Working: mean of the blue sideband 18.7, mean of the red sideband 26.1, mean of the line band 19.6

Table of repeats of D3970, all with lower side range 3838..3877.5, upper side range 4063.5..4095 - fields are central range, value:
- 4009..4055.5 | -4.0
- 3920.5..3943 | 8.8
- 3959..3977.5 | 7.5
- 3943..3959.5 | 1.1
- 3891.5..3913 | -1.1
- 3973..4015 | -3.3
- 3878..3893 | 1.2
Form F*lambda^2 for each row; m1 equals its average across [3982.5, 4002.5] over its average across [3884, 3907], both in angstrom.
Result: 1.5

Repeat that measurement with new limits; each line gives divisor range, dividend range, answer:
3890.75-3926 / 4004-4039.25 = 1.41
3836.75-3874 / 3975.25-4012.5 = 1.55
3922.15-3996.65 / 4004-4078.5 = 1.57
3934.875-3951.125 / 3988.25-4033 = 1.74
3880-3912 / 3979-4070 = 1.45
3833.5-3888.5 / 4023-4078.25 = 1.66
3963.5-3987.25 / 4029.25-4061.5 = 1.58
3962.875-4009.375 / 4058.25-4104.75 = 1.25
